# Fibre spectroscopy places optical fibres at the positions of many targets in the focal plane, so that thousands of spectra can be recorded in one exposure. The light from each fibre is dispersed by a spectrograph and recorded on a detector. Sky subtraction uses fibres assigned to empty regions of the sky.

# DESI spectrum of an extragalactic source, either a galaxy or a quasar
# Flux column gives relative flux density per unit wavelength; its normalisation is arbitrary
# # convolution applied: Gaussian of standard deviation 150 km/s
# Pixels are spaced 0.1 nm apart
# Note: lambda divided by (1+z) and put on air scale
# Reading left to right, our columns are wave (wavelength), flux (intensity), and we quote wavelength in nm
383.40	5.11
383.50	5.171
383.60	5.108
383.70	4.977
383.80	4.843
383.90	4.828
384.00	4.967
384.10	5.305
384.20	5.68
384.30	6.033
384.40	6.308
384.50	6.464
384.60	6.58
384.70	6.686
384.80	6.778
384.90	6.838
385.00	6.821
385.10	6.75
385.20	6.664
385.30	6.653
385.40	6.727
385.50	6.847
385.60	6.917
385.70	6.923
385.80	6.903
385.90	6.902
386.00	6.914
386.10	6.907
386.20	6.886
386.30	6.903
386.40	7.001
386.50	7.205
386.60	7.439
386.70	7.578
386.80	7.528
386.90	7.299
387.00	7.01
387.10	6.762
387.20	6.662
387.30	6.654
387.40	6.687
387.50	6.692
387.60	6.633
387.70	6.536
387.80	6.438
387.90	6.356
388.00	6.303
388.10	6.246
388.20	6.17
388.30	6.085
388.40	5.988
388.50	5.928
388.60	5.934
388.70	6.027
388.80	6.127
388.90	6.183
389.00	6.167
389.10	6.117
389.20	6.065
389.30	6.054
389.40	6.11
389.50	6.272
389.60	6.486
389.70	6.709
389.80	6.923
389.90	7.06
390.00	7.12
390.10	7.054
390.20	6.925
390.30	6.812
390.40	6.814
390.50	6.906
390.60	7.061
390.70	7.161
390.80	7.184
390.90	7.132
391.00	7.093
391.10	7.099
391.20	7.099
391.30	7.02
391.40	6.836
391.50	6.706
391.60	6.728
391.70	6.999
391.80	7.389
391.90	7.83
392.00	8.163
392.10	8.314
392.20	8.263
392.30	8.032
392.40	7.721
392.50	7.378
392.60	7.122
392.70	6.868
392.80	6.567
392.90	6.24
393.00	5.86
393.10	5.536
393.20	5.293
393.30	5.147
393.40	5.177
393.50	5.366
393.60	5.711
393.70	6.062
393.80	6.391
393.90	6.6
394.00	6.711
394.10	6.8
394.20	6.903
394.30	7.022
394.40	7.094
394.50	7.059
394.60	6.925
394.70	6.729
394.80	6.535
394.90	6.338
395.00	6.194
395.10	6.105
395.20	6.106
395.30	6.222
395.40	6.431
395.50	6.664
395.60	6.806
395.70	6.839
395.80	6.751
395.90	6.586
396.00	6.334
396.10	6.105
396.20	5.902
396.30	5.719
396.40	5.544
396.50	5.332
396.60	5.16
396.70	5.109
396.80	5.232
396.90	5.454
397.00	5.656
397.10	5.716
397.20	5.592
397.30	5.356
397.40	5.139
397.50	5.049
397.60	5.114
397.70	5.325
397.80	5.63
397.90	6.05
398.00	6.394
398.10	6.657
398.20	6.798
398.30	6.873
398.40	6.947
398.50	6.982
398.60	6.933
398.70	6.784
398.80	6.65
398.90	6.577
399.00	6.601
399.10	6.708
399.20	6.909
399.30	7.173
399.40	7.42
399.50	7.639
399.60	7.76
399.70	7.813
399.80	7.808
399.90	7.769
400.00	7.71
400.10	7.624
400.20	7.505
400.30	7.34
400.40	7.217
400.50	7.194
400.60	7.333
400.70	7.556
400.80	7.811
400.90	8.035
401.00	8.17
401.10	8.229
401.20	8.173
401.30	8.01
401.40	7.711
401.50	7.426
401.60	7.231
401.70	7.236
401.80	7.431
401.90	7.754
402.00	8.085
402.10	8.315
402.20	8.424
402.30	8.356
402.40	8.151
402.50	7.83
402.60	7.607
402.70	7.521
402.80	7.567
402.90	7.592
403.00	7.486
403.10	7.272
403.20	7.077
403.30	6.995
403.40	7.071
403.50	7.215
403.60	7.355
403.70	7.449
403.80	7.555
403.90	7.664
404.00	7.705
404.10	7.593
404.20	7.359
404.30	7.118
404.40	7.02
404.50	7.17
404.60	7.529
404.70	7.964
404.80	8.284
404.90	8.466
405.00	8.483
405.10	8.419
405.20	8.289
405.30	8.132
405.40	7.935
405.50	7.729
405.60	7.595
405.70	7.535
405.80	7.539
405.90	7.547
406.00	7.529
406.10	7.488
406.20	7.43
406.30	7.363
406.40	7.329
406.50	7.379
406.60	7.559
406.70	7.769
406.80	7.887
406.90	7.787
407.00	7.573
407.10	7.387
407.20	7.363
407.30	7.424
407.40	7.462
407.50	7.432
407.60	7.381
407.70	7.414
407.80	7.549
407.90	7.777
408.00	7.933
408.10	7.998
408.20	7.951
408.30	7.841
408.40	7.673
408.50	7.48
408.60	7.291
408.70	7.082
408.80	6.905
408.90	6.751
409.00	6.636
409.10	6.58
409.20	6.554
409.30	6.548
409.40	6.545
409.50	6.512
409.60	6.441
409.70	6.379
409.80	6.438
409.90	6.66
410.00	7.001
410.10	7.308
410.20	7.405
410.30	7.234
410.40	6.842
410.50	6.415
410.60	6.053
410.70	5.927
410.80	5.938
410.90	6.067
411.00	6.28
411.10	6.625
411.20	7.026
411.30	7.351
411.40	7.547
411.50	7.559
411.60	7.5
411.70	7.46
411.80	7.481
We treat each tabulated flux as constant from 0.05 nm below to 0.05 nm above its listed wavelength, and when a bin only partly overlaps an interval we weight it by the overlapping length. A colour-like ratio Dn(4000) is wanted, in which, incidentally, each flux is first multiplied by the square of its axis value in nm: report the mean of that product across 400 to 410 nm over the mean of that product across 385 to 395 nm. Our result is 1.20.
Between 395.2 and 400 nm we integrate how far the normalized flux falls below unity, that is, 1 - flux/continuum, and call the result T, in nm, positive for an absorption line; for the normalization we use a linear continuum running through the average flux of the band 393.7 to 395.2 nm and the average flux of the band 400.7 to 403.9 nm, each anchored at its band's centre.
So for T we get 0.48 nm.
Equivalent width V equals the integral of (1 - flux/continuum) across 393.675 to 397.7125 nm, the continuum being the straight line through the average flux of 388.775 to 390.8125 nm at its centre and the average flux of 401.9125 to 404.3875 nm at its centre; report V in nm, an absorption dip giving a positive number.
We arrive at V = 0.53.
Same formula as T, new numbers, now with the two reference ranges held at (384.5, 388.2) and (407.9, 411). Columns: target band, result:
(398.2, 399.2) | 0.01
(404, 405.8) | -0.24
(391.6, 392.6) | -0.13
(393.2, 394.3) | 0.12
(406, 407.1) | -0.11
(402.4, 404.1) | -0.15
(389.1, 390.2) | 0.04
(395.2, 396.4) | 0.09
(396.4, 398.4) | 0.34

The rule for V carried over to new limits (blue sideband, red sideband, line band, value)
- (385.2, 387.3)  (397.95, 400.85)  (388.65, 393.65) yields 0.24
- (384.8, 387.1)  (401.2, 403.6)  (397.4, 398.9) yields 0.24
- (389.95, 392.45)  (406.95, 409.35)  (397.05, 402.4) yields 0.14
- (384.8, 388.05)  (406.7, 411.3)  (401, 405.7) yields -0.48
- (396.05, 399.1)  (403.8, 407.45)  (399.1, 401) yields -0.31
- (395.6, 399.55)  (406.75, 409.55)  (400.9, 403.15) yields -0.39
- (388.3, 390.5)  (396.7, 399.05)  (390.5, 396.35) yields -0.42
